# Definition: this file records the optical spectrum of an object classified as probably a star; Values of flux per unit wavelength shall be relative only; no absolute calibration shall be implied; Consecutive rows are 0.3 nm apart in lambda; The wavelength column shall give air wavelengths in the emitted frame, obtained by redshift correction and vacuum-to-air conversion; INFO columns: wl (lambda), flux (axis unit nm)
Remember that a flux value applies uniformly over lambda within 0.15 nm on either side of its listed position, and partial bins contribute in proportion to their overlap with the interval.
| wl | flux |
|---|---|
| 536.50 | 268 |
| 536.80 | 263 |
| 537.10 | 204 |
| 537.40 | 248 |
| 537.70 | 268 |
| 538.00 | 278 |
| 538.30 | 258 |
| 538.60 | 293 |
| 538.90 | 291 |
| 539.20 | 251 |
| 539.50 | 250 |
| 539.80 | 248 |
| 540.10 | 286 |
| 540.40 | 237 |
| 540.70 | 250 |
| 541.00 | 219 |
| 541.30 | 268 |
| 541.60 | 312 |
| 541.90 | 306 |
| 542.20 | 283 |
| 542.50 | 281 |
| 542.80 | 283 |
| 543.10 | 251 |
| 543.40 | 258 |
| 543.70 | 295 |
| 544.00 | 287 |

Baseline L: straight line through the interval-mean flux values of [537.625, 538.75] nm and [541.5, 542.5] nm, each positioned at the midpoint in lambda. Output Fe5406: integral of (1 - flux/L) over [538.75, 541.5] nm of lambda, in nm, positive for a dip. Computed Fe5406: 0.28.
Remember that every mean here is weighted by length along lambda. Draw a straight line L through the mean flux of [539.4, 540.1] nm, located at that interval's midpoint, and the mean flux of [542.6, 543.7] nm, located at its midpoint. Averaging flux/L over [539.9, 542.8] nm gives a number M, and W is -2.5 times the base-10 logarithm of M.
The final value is -0.036 mag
